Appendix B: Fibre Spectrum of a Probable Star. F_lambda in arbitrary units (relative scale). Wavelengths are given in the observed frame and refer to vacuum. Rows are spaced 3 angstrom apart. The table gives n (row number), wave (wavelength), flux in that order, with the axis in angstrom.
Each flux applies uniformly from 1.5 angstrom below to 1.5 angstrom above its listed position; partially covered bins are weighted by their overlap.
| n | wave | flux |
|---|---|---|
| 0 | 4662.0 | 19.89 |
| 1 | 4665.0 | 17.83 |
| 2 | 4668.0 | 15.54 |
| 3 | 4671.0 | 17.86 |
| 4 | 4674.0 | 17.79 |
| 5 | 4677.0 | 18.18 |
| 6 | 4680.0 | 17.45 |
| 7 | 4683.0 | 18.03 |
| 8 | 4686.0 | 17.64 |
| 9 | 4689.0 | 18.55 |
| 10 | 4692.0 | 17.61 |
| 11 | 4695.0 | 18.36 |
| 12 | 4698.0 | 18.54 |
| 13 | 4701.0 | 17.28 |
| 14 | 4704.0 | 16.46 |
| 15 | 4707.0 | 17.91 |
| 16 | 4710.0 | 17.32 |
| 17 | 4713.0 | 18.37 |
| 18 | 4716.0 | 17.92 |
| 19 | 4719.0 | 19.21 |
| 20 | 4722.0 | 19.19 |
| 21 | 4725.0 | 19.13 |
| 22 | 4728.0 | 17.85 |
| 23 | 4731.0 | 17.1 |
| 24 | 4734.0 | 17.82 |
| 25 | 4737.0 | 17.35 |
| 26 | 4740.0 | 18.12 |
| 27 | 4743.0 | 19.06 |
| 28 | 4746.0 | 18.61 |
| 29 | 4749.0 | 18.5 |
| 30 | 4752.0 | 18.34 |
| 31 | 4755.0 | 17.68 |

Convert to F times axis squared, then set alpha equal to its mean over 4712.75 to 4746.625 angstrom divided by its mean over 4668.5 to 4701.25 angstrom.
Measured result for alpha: 1.0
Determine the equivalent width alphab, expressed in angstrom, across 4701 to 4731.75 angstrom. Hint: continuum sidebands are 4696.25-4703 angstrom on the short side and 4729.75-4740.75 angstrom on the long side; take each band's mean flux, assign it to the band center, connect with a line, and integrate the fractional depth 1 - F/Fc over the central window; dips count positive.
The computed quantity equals -0.6 angstrom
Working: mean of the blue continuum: 17.8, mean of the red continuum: 17.6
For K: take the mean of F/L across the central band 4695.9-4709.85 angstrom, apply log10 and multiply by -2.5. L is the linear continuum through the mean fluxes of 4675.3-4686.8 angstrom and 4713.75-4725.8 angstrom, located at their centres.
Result 0.05 mag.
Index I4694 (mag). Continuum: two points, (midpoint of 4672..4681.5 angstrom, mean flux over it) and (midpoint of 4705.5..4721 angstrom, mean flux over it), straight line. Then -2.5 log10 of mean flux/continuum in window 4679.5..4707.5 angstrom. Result 0.01 mag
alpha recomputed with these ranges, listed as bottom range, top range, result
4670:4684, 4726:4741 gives 1.01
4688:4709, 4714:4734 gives 1.04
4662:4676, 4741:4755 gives 1.09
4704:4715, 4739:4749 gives 1.07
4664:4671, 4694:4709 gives 1.06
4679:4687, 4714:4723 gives 1.07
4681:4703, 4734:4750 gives 1.04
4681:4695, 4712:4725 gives 1.06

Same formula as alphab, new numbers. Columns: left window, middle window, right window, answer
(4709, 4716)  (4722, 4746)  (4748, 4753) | 0.0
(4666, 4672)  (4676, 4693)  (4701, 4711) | -1.0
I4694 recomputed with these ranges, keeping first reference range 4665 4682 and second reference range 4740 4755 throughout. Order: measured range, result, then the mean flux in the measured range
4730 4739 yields 0.05 mag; 17.5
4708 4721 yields -0.01 mag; 18.2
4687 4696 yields -0.03 mag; 18.1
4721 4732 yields -0.01 mag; 18.3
